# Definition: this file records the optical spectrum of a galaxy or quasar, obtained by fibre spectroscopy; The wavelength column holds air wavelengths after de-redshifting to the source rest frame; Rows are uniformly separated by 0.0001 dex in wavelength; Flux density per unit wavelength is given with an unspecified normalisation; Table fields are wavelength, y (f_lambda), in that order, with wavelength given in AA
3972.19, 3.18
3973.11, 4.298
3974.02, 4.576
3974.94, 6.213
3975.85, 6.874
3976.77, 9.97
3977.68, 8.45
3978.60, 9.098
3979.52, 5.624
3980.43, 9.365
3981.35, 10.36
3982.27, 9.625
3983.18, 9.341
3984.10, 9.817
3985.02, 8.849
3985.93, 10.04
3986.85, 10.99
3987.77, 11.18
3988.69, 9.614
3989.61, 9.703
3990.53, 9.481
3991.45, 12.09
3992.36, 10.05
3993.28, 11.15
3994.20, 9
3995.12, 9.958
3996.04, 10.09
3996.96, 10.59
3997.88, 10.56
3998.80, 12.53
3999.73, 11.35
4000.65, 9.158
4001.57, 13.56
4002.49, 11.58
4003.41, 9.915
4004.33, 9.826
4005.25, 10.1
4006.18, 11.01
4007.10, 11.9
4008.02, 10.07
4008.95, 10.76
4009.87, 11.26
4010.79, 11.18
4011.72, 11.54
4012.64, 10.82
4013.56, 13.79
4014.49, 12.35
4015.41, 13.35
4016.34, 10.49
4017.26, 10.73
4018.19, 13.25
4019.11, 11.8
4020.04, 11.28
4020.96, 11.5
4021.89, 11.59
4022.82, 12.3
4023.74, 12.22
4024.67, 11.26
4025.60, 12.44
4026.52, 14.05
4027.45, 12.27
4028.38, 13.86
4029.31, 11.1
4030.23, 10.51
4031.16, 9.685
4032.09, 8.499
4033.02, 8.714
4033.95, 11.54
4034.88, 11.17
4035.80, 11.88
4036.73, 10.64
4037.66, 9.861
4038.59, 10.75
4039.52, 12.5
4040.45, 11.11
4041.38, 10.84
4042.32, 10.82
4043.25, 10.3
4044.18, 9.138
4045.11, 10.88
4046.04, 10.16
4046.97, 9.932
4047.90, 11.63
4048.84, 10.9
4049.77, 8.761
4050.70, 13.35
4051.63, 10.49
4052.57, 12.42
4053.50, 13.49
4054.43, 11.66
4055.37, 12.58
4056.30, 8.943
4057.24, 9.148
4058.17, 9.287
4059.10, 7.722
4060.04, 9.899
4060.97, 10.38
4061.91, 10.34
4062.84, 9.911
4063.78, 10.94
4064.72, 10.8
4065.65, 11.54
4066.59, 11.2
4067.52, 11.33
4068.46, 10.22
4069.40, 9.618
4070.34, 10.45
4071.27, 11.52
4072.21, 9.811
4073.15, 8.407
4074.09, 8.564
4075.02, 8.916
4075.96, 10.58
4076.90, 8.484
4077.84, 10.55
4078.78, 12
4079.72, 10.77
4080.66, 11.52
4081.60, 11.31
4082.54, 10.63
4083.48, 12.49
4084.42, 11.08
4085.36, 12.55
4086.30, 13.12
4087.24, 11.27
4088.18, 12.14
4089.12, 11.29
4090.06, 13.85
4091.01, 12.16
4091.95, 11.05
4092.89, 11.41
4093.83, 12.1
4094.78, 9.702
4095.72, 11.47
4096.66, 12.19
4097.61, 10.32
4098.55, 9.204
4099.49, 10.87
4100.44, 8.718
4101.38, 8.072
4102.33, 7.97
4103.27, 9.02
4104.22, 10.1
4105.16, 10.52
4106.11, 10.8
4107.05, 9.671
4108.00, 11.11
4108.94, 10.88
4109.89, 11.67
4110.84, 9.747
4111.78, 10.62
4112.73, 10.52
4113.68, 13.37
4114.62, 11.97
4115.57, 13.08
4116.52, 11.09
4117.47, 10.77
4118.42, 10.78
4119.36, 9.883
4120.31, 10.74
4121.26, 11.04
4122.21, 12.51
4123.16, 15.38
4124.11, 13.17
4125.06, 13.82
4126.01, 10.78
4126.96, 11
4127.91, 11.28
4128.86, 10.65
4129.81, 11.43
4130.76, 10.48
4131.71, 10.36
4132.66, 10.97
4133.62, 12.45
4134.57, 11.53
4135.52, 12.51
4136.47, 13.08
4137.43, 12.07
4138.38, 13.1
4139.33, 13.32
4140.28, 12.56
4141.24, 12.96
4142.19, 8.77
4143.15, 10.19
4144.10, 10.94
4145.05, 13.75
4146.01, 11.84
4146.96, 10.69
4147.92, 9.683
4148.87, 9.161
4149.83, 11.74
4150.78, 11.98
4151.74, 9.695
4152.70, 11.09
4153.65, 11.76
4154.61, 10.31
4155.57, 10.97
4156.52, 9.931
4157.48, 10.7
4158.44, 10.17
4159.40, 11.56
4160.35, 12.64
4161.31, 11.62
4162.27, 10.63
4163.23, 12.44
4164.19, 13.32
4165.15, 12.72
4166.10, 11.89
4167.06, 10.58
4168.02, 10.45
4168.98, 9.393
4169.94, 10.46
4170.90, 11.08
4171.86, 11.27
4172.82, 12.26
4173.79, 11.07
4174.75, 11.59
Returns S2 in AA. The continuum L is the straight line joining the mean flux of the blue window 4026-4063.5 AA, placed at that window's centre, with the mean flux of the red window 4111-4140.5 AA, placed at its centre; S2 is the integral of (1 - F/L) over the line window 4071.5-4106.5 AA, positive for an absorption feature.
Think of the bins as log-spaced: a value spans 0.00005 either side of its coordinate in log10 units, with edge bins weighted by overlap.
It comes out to 2.0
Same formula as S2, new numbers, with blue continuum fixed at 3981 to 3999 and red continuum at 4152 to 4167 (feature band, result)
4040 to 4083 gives 0.9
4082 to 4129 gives -0.7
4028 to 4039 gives -0.1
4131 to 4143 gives -0.7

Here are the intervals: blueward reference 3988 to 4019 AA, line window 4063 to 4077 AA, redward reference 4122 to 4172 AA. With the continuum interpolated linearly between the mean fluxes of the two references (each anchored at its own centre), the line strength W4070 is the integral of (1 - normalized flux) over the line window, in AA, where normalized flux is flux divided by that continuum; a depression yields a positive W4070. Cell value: 1.3 AA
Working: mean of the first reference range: 11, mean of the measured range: 10.2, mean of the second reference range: 11.5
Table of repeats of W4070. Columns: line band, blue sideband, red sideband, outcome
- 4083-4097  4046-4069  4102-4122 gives -1.5 AA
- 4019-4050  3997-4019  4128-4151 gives 0.9 AA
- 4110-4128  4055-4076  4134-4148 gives -0.5 AA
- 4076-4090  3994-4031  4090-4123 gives -0.6 AA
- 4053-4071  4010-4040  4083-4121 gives 1.2 AA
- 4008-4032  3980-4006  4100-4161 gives -2.8 AA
